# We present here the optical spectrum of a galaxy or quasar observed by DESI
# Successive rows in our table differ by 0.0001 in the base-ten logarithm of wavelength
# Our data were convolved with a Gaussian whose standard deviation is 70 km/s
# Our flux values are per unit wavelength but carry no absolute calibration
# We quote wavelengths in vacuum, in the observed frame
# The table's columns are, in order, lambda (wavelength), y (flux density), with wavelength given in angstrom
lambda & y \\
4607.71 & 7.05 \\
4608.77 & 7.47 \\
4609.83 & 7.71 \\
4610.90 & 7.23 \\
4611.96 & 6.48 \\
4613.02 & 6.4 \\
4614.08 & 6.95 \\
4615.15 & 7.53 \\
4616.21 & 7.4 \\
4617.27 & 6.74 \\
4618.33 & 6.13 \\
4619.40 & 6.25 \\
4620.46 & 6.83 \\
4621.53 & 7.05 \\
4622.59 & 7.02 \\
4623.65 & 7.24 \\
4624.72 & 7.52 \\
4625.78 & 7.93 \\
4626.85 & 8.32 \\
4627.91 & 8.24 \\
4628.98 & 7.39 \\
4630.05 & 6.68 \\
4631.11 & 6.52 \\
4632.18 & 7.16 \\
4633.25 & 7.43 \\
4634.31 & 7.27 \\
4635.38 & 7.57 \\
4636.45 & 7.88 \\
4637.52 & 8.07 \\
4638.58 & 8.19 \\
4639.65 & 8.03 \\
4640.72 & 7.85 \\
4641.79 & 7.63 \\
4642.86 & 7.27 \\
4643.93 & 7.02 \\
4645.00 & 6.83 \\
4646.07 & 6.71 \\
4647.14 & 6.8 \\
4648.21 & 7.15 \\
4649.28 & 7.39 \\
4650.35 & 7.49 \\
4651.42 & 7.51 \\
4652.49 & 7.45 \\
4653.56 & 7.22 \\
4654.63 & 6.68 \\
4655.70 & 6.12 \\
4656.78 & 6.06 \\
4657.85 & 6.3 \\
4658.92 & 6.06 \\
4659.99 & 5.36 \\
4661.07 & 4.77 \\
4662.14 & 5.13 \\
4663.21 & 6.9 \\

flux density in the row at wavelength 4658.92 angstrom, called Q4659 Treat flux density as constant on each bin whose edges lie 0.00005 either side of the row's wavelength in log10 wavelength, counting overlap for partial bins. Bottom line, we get 6.06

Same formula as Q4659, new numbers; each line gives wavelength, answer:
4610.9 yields 7.23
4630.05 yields 6.68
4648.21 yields 7.15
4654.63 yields 6.68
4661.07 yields 4.77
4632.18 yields 7.16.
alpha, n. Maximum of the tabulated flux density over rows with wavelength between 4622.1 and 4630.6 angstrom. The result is 8.32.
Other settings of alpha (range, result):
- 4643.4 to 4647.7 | 7.02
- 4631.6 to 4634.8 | 7.43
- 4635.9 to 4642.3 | 8.19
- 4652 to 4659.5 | 7.45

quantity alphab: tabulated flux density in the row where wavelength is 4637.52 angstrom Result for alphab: 8.07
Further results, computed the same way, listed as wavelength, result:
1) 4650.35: 7.49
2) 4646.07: 6.71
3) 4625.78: 7.93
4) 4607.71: 7.05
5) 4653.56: 7.22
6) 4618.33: 6.13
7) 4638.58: 8.19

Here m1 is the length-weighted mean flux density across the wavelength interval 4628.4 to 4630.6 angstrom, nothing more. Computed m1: 7.05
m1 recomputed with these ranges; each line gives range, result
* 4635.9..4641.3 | 8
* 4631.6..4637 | 7.45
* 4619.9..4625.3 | 7.14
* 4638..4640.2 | 8.12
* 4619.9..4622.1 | 6.94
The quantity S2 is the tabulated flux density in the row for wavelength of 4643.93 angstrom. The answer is 7.02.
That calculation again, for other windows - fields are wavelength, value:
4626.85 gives 8.32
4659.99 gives 5.36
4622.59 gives 7.02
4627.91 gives 8.24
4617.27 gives 6.74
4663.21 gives 6.9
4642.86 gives 7.27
